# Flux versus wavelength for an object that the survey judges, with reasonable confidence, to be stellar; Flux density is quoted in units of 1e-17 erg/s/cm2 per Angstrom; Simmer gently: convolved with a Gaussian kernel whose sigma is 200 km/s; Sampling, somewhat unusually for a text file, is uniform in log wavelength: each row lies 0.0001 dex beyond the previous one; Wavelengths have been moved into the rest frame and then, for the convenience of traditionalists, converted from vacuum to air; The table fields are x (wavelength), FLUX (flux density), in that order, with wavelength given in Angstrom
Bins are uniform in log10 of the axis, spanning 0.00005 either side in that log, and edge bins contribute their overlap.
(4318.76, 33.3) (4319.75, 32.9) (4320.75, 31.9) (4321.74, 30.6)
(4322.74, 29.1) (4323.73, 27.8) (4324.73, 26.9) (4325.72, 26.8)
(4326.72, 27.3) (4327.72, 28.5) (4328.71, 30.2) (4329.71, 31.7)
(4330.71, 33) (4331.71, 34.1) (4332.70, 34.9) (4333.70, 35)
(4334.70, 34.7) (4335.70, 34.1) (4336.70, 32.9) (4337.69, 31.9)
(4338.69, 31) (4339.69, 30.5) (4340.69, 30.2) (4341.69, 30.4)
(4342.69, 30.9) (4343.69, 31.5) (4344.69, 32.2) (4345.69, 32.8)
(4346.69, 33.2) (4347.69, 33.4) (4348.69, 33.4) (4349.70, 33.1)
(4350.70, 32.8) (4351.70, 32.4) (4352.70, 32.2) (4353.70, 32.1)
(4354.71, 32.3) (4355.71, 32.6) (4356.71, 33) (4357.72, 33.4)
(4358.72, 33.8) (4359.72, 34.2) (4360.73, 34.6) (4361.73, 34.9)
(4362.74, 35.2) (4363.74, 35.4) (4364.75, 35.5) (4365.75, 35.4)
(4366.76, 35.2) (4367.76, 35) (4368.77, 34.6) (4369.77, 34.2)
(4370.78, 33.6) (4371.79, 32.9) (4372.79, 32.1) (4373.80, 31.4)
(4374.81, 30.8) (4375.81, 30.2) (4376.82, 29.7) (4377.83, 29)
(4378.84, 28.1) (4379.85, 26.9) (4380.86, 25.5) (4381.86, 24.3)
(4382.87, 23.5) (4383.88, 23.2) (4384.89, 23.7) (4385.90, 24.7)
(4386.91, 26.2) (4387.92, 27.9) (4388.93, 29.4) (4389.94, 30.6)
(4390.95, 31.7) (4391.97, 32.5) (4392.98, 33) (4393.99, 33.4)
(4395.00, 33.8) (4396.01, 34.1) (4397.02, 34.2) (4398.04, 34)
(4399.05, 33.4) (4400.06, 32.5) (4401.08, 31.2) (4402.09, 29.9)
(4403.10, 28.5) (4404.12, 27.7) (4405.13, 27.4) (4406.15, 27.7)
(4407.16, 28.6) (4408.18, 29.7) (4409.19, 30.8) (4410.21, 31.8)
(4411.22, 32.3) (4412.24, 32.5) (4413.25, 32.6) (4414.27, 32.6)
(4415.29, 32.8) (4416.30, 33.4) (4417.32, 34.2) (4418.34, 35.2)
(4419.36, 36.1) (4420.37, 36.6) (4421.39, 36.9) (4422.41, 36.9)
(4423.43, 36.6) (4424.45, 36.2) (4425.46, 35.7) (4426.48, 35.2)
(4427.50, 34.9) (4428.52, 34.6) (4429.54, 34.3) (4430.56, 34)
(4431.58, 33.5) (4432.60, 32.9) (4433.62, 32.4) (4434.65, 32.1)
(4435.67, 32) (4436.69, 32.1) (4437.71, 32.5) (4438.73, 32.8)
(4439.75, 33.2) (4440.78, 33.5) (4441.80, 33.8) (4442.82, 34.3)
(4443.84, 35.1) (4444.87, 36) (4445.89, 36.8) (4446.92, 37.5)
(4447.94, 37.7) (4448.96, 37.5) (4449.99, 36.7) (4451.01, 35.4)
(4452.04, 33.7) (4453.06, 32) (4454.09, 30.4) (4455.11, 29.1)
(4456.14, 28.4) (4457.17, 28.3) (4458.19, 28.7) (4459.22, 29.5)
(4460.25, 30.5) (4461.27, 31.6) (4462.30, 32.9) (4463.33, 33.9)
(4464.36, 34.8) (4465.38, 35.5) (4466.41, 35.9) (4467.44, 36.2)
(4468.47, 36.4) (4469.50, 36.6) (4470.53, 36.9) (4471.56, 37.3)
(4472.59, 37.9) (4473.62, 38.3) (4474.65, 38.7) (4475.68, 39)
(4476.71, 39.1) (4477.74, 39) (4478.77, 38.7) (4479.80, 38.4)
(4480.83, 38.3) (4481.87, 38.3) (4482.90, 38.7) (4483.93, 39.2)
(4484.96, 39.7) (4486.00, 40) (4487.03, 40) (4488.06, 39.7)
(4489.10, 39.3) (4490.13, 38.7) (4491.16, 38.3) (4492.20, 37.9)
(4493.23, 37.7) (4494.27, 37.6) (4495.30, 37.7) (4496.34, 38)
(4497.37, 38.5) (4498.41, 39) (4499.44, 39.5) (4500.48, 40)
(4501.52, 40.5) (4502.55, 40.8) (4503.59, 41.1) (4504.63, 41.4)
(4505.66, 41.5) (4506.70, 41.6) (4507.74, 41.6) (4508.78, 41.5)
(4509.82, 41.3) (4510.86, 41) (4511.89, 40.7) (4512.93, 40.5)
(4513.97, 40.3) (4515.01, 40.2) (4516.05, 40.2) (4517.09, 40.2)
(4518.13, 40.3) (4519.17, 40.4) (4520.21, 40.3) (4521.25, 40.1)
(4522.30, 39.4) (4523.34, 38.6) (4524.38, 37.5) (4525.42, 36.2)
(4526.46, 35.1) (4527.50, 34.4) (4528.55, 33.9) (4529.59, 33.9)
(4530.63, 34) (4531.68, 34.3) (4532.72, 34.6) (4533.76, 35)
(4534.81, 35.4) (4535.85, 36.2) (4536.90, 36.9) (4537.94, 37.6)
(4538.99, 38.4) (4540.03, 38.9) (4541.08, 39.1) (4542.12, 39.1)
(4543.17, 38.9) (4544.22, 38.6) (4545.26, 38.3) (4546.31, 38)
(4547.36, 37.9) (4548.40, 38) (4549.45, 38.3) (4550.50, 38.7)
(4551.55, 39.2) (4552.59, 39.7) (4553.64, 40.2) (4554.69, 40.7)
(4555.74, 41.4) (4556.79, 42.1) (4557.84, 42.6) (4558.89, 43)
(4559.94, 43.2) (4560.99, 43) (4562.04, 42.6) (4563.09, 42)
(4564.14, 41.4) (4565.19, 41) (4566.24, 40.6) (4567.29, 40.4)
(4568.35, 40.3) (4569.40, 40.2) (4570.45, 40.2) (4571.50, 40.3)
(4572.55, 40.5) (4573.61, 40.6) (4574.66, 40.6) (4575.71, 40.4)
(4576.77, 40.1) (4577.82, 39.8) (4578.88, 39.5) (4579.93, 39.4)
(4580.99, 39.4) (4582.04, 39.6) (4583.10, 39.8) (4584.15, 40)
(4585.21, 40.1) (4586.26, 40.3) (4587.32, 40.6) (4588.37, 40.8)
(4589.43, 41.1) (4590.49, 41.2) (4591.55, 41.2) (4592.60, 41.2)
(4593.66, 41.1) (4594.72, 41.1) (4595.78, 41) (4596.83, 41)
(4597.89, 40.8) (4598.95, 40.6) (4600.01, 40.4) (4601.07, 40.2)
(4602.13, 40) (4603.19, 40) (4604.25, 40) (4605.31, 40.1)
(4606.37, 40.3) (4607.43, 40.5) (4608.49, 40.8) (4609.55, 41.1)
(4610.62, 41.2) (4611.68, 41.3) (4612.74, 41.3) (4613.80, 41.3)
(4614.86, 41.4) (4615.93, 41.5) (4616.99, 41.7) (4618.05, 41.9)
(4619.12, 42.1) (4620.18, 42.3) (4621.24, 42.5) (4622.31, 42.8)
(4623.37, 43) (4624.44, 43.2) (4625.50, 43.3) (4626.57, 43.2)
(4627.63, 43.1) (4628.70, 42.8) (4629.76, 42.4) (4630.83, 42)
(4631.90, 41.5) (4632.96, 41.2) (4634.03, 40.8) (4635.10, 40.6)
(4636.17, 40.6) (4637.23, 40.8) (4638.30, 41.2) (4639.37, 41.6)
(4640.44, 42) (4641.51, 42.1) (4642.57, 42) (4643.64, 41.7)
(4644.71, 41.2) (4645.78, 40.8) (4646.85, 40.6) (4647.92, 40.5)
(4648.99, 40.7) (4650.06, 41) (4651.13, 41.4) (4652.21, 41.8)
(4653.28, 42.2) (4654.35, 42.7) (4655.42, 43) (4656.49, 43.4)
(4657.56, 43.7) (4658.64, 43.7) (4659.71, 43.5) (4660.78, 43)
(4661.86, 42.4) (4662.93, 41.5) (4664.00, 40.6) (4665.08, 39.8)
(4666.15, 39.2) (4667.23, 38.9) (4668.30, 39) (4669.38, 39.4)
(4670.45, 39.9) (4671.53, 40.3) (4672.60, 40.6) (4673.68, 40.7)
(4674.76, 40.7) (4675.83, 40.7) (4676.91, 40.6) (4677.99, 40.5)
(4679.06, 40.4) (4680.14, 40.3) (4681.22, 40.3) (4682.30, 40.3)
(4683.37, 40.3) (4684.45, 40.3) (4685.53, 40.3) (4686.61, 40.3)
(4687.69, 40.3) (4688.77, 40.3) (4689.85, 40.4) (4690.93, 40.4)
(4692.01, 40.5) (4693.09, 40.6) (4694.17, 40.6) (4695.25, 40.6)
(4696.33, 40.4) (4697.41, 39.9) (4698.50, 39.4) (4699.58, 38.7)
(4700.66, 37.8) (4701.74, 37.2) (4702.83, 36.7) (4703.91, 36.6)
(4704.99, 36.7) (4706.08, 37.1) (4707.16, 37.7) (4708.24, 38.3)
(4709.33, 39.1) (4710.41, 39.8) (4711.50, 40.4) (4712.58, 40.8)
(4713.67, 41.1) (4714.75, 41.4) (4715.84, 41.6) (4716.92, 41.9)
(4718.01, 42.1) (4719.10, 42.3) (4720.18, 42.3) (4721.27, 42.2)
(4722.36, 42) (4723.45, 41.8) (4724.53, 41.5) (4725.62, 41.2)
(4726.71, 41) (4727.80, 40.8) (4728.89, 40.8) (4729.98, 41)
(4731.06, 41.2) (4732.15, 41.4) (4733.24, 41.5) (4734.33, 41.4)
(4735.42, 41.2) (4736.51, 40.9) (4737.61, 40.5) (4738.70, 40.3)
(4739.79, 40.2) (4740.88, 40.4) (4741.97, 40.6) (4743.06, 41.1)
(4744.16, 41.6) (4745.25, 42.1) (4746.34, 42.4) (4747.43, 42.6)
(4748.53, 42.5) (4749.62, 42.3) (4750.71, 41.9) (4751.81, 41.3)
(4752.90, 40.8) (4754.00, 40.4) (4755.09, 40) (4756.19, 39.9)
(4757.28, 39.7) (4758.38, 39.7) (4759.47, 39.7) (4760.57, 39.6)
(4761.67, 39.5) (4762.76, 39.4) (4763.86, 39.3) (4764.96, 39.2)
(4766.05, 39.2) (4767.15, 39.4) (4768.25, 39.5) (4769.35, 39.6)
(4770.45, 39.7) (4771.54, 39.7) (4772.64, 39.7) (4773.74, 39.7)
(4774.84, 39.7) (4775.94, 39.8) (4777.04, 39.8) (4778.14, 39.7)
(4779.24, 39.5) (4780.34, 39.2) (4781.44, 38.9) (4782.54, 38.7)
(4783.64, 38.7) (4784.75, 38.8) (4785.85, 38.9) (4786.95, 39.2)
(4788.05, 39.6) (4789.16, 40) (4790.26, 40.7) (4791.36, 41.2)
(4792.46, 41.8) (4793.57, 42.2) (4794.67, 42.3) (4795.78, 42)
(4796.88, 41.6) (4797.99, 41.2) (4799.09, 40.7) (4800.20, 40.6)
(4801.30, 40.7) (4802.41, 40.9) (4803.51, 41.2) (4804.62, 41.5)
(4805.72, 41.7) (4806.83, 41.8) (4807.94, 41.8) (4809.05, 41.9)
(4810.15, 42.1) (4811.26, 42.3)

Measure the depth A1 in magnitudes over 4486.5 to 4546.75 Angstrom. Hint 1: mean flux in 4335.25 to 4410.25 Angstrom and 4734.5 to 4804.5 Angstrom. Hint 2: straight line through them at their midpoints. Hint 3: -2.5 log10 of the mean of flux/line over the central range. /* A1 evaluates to -0.119 mag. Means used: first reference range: 31.3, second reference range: 40.4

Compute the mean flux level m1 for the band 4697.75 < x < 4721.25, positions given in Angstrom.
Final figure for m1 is 39.5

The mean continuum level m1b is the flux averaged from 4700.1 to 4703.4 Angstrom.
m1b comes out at 37.2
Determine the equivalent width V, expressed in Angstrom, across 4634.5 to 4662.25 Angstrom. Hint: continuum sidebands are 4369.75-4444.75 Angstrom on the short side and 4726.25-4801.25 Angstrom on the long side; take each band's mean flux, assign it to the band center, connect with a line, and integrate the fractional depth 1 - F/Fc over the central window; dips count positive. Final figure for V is -3.12 Angstrom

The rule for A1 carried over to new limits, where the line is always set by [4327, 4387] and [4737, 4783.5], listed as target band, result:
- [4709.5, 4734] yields -0.05 mag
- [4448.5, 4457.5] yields 0.04 mag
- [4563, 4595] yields -0.12 mag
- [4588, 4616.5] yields -0.11 mag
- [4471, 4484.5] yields -0.13 mag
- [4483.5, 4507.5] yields -0.14 mag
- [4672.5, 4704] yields -0.03 mag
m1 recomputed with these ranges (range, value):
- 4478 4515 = 39.6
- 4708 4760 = 41.1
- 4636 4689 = 41.1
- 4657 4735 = 40.4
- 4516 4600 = 39.4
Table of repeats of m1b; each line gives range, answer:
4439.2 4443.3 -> 33.7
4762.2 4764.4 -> 39.4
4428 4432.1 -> 34.1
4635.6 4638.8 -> 40.9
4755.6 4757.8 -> 39.8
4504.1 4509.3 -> 41.5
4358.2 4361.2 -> 34.2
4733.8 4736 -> 41.3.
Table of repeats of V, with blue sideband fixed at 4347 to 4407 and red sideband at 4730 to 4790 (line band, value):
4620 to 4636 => -2.21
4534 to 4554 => -1.72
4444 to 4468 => -0.24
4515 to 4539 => -1.61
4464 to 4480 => -1.87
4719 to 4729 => -0.56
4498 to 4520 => -4.02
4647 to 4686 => -3.08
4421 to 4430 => -0.91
